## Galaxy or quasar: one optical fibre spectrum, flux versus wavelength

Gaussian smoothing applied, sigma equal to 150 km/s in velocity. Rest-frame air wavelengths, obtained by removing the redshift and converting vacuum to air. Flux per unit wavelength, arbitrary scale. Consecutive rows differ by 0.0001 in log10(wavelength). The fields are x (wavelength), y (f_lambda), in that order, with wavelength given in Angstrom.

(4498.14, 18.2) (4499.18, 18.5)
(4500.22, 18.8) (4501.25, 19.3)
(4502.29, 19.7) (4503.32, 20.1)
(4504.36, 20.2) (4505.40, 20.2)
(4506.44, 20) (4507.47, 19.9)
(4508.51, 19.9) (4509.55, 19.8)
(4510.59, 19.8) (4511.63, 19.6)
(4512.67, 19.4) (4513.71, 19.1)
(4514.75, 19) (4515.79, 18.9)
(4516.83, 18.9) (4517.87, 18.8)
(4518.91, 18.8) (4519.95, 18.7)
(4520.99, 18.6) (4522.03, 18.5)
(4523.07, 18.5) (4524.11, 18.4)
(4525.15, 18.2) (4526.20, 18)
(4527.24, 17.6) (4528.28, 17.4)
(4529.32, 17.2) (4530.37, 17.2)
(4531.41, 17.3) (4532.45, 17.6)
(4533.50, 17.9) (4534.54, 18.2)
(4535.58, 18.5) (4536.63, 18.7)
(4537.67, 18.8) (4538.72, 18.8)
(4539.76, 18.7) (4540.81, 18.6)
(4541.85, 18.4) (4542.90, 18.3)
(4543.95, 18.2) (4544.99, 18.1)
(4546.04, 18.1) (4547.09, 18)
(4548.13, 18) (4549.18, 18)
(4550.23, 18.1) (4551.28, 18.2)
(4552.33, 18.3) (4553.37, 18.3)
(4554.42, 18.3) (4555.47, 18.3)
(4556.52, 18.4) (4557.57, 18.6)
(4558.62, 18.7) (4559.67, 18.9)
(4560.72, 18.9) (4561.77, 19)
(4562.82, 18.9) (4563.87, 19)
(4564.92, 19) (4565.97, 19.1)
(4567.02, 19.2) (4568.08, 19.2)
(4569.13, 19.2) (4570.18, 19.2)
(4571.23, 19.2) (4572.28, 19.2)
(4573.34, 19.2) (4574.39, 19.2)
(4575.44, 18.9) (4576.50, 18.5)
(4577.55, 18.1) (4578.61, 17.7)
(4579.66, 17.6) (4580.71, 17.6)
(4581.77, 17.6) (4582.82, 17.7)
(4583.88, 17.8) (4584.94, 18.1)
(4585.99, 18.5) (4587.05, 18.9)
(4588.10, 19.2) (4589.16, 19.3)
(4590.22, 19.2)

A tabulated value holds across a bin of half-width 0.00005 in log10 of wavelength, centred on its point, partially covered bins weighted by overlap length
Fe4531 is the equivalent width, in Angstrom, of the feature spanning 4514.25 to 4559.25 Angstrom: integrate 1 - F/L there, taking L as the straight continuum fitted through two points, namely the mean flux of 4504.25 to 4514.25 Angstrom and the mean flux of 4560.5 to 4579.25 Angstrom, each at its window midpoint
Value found 2.5 Angstrom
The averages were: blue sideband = 19.8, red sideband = 18.9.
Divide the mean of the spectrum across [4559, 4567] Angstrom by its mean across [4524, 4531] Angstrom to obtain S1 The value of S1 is 1.1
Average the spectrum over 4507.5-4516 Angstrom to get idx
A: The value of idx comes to 19.5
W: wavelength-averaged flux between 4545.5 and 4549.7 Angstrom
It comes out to 18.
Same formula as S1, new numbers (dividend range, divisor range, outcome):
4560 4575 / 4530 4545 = 1.05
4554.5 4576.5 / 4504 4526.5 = 0.99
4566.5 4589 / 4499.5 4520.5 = 0.96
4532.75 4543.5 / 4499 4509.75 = 0.94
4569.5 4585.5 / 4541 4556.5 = 1.01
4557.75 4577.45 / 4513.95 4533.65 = 1.04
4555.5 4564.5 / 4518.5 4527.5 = 1.02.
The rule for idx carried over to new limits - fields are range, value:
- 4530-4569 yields 18.4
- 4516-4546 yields 18.3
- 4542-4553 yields 18.1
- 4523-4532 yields 17.7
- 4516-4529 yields 18.4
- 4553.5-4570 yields 18.8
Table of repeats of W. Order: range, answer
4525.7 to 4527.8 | 17.8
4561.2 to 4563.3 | 19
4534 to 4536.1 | 18.4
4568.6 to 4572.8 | 19.2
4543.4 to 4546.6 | 18.1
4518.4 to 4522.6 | 18.7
